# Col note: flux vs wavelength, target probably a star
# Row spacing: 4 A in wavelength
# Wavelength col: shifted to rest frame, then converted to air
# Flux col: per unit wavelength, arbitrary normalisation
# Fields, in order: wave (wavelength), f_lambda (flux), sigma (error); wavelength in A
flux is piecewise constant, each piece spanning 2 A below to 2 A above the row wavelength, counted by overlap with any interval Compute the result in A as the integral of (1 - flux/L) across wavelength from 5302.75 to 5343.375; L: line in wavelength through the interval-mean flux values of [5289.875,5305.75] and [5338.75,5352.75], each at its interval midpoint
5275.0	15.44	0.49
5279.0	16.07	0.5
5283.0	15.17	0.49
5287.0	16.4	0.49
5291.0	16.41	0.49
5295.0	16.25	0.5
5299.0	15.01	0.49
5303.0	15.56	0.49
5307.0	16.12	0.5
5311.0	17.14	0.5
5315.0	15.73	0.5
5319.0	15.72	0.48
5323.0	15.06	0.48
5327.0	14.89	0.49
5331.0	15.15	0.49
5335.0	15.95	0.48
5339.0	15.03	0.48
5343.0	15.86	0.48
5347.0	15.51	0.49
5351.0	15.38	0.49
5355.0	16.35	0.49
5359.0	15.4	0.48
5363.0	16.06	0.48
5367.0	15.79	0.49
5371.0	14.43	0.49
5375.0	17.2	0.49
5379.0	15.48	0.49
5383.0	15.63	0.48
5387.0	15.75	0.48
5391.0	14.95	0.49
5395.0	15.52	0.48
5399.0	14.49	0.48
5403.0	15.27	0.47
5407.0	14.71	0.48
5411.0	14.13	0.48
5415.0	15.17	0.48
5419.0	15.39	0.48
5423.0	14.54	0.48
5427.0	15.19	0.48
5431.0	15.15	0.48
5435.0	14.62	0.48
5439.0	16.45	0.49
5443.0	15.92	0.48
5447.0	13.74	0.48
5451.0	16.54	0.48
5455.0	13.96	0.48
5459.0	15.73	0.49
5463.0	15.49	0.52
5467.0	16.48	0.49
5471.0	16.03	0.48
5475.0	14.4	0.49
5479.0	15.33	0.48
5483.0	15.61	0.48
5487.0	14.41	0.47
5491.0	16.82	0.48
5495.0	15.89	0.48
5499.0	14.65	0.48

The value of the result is 0.0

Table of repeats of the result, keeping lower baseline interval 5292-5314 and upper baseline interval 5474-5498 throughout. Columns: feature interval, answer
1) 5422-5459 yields 0.9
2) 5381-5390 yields 0.1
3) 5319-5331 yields 0.6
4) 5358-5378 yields 0.0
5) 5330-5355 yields 0.5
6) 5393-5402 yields 0.4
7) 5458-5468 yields -0.2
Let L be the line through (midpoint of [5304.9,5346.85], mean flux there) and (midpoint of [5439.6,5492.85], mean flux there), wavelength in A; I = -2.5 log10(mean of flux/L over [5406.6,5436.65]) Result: 0.046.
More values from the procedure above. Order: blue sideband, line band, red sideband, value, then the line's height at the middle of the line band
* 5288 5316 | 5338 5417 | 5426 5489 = 0.02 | 15.7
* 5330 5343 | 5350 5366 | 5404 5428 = -0.04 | 15.3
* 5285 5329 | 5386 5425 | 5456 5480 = 0.05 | 15.6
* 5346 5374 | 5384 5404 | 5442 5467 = 0.02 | 15.5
